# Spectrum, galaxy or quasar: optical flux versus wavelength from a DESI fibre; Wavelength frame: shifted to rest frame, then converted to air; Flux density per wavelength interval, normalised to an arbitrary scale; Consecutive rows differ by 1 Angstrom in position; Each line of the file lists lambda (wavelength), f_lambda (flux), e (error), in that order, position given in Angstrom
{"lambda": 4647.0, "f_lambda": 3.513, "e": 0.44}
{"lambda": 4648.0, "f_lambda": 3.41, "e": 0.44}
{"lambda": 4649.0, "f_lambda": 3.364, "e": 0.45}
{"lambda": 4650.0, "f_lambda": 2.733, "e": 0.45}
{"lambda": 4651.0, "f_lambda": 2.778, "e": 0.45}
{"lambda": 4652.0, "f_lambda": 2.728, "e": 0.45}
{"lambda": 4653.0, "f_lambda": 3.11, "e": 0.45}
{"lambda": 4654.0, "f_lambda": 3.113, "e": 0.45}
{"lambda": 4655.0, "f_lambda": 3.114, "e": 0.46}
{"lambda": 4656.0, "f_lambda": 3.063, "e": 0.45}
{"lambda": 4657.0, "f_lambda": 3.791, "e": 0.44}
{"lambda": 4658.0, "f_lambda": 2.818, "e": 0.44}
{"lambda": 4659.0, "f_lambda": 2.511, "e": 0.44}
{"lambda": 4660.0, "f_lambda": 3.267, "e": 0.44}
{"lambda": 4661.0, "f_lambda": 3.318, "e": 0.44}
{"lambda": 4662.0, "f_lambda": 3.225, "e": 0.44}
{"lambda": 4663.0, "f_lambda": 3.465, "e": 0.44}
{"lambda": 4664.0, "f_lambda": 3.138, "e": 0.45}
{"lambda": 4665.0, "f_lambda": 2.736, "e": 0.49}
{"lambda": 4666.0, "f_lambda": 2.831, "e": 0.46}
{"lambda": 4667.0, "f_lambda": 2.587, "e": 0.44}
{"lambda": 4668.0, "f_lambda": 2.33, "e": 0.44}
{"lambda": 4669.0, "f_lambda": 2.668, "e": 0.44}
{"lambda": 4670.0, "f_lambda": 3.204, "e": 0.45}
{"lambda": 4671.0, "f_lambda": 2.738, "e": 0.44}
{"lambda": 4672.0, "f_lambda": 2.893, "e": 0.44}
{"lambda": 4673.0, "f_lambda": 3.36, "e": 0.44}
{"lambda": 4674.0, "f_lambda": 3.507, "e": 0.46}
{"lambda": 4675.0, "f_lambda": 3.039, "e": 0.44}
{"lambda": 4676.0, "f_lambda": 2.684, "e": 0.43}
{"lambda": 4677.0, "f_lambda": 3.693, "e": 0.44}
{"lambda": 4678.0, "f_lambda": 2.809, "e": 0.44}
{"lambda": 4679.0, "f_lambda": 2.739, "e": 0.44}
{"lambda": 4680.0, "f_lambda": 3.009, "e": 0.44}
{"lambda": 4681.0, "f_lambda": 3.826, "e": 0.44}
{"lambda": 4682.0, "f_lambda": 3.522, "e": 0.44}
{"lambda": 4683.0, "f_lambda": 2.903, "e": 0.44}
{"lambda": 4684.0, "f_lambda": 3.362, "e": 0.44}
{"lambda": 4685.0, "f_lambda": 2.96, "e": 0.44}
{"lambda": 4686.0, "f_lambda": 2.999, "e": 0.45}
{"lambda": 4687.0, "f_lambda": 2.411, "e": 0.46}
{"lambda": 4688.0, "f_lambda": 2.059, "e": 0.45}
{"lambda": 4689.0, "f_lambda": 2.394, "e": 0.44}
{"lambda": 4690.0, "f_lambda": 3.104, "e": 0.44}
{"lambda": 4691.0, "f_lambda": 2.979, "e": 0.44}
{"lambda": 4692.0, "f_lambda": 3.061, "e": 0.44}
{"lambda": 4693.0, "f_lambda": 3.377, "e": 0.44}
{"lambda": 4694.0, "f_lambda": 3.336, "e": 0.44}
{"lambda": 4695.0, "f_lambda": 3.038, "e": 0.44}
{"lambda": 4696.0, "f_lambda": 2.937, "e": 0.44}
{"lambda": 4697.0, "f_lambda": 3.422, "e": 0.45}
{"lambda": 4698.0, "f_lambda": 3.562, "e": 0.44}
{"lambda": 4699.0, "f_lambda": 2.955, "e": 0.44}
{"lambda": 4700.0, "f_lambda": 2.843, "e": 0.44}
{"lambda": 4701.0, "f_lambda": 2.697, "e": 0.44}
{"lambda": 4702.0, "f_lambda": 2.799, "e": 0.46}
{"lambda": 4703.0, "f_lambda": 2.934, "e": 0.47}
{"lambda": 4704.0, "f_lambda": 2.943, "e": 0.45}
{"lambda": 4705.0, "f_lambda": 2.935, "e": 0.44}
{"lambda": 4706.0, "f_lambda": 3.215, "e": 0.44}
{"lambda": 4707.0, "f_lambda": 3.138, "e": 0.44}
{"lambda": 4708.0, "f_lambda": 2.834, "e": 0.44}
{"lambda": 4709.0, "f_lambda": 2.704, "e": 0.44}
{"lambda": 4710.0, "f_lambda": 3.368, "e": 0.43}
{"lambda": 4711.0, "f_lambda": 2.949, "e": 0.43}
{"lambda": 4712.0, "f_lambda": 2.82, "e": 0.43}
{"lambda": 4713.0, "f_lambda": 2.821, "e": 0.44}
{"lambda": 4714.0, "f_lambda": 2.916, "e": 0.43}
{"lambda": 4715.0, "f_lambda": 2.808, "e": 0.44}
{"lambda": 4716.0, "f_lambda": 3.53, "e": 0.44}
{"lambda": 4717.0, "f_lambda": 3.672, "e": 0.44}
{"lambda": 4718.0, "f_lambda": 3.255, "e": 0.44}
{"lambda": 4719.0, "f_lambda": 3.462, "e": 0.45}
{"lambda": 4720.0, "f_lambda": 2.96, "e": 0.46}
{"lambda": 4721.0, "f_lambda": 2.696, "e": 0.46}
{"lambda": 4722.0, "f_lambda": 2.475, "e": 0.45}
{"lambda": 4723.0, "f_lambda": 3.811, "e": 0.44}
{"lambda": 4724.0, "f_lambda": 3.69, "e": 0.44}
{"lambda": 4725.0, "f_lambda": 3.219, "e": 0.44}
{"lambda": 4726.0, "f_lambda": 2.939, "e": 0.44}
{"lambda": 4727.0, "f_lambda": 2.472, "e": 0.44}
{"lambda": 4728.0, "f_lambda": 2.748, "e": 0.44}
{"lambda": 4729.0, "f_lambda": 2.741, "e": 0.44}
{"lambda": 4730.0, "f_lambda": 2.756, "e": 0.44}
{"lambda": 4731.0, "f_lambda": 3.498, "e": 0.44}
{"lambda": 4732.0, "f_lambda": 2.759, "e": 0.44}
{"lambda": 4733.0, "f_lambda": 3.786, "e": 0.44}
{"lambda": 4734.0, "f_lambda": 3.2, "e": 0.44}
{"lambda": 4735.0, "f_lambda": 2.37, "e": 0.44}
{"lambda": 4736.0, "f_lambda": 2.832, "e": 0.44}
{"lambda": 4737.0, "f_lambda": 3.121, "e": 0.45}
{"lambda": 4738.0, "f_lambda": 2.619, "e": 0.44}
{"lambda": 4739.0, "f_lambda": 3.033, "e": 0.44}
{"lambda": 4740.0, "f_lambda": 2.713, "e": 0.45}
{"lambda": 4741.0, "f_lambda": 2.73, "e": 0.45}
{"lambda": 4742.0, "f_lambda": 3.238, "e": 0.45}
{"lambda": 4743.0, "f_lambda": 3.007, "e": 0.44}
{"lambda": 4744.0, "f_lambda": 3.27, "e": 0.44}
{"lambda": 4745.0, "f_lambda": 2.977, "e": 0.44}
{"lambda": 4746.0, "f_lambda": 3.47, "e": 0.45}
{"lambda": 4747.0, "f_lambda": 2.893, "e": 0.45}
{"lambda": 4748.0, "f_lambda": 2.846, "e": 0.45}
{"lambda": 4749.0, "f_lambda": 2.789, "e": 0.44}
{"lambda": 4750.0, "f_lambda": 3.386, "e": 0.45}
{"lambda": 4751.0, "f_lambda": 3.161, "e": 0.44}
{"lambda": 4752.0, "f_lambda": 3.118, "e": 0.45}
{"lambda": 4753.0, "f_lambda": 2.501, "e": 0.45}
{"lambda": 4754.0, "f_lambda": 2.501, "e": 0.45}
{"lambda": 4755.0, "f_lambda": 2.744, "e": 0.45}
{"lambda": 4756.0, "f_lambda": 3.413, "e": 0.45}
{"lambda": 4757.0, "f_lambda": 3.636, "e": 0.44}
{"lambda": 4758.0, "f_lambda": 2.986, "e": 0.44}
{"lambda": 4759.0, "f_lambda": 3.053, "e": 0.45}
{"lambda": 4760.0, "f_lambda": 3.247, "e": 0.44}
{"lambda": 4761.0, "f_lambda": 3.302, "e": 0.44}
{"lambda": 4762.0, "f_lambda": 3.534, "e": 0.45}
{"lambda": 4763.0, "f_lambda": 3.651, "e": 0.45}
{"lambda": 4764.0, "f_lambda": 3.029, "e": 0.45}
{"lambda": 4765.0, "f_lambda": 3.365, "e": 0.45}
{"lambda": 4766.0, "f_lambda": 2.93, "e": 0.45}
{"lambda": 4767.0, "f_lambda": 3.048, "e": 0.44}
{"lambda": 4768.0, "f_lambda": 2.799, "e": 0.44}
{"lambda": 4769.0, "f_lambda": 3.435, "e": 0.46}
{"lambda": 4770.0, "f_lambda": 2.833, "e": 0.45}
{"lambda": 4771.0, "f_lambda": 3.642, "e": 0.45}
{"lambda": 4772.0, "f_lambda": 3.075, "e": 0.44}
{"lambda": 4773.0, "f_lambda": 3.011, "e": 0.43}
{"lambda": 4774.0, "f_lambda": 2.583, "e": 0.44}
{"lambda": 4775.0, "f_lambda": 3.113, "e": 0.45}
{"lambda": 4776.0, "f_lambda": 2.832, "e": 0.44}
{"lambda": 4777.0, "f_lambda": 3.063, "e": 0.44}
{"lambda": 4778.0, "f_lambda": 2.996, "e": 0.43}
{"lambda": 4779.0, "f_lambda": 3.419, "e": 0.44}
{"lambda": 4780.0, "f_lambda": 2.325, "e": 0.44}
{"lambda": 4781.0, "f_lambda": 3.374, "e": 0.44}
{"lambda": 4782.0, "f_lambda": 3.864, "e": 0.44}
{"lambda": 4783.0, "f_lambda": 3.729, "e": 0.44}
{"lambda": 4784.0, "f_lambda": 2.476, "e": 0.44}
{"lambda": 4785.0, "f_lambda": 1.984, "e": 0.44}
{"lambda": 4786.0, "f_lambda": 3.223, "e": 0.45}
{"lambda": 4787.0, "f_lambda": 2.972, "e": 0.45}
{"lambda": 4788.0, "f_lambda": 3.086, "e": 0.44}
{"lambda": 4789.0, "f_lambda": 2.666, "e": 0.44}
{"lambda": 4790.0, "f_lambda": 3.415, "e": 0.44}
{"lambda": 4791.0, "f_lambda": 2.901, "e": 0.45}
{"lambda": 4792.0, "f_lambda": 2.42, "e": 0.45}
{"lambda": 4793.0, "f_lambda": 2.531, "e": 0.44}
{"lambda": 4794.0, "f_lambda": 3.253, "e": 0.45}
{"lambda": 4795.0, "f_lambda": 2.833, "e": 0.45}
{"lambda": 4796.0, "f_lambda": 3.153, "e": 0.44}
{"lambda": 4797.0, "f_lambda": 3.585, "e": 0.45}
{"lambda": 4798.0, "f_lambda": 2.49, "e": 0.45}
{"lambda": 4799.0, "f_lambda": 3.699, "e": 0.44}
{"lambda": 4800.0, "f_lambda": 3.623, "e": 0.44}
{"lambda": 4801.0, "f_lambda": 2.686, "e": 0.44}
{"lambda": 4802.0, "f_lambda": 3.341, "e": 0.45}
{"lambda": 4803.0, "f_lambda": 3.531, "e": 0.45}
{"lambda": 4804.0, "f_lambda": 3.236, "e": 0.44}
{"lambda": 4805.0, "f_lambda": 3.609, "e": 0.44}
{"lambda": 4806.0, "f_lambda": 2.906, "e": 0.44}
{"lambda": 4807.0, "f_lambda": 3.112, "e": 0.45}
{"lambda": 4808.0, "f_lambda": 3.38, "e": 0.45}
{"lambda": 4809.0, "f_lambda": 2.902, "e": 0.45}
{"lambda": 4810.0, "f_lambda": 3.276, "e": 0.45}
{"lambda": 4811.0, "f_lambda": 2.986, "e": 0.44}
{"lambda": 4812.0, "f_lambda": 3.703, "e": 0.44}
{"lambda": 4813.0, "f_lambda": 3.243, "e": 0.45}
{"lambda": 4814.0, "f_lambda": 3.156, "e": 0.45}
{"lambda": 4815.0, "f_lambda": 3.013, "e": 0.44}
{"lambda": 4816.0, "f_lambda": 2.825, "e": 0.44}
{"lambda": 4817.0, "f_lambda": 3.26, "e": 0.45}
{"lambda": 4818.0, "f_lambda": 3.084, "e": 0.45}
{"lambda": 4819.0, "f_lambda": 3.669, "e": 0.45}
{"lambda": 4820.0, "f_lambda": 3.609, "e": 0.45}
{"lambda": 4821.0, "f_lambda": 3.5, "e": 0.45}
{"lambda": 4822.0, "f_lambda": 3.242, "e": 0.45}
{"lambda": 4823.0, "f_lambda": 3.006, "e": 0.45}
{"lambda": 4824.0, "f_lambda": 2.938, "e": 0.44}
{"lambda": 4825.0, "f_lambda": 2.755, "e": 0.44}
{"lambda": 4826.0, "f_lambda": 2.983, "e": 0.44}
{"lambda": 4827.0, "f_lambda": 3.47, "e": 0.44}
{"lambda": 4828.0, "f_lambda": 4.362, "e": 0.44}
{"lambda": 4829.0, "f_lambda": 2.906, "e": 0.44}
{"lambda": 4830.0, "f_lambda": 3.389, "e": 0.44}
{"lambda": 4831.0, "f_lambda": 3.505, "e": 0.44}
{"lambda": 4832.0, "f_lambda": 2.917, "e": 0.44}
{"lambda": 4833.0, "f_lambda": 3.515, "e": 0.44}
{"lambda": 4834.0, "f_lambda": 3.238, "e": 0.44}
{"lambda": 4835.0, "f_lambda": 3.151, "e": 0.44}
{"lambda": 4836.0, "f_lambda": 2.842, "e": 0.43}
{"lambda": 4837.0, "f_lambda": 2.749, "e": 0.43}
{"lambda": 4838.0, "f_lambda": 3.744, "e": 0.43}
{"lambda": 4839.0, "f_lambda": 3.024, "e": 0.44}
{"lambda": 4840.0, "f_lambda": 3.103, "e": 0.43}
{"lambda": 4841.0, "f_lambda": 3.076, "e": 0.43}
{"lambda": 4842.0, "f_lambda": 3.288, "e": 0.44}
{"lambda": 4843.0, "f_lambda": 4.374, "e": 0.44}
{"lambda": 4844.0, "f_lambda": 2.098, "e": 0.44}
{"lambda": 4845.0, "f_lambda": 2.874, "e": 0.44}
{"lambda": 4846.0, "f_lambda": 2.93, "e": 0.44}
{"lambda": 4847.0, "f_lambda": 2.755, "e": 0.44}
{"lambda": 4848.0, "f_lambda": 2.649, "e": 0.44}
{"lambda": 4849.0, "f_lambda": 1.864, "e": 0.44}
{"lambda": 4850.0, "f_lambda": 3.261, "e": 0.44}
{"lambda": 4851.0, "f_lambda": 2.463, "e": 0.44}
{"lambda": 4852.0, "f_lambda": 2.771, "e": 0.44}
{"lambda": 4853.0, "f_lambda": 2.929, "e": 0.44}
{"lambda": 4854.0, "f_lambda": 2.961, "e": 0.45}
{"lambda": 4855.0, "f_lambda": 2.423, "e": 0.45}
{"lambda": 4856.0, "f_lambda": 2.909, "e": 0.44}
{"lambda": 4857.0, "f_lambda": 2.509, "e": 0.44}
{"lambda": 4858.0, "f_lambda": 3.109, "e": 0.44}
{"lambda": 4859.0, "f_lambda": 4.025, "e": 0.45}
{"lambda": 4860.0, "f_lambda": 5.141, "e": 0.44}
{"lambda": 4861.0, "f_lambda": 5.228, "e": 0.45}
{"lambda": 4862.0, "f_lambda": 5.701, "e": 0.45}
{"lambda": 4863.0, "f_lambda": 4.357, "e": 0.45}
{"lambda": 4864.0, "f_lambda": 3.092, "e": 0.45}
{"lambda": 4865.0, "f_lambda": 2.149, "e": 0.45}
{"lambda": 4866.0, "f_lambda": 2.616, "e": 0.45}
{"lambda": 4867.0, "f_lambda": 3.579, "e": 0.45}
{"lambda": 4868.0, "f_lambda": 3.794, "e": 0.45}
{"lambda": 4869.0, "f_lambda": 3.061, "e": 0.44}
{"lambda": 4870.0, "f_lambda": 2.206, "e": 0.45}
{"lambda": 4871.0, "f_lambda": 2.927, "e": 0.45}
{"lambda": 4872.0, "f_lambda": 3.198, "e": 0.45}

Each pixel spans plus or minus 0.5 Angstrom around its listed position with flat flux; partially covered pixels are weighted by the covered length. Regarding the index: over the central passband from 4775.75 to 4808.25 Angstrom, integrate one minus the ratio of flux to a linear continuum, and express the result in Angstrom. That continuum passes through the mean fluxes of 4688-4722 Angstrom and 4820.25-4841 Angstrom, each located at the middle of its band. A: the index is 0.8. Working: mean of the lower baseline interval 3.02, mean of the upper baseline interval 3.22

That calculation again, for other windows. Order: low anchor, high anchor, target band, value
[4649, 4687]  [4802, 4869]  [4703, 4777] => 1.7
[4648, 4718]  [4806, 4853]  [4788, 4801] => 0.3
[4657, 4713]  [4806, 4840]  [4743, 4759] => 0.3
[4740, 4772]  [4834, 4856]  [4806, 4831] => -2.2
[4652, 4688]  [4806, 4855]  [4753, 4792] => 0.2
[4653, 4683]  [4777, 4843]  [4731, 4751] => 0.6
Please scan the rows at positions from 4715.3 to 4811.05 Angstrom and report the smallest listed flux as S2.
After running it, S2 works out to 1.984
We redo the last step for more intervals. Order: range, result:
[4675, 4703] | 2.059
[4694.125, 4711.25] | 2.697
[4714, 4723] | 2.475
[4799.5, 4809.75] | 2.686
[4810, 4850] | 1.864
